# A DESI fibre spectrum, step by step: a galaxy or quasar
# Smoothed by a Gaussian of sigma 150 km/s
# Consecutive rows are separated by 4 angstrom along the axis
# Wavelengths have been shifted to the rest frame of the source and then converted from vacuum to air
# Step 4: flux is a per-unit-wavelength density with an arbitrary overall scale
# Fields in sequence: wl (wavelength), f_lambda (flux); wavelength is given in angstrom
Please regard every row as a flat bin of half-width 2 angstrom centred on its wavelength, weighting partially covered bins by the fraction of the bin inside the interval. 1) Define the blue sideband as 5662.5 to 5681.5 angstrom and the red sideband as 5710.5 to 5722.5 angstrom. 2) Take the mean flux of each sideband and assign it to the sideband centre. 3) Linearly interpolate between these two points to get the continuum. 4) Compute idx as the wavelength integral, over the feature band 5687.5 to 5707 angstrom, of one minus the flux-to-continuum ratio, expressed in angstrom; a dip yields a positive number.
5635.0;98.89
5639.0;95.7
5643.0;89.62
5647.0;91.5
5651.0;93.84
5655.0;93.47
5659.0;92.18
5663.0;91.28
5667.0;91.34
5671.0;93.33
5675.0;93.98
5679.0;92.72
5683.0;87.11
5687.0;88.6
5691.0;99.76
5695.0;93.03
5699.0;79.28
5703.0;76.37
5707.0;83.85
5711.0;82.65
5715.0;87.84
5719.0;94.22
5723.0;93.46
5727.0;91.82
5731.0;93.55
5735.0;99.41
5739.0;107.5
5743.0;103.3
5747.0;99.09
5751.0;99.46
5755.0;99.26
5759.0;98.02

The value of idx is 0.9 angstrom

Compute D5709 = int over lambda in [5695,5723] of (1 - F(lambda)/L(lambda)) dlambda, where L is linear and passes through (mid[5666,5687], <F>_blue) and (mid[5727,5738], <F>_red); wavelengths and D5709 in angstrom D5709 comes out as 2.7 angstrom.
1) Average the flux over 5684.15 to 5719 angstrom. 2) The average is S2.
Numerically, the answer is 86.9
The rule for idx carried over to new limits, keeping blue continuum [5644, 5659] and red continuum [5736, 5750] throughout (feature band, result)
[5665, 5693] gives 0.95 angstrom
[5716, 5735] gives 1.36 angstrom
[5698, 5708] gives 1.92 angstrom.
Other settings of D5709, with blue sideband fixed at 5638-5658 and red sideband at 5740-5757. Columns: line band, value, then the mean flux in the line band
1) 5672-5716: 3.8 angstrom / 87.9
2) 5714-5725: 0.7 angstrom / 92.2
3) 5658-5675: 0.3 angstrom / 92.3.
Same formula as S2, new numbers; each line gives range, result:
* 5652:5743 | 91.5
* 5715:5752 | 97.4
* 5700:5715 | 81.8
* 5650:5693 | 92.5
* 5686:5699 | 92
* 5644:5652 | 92.1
